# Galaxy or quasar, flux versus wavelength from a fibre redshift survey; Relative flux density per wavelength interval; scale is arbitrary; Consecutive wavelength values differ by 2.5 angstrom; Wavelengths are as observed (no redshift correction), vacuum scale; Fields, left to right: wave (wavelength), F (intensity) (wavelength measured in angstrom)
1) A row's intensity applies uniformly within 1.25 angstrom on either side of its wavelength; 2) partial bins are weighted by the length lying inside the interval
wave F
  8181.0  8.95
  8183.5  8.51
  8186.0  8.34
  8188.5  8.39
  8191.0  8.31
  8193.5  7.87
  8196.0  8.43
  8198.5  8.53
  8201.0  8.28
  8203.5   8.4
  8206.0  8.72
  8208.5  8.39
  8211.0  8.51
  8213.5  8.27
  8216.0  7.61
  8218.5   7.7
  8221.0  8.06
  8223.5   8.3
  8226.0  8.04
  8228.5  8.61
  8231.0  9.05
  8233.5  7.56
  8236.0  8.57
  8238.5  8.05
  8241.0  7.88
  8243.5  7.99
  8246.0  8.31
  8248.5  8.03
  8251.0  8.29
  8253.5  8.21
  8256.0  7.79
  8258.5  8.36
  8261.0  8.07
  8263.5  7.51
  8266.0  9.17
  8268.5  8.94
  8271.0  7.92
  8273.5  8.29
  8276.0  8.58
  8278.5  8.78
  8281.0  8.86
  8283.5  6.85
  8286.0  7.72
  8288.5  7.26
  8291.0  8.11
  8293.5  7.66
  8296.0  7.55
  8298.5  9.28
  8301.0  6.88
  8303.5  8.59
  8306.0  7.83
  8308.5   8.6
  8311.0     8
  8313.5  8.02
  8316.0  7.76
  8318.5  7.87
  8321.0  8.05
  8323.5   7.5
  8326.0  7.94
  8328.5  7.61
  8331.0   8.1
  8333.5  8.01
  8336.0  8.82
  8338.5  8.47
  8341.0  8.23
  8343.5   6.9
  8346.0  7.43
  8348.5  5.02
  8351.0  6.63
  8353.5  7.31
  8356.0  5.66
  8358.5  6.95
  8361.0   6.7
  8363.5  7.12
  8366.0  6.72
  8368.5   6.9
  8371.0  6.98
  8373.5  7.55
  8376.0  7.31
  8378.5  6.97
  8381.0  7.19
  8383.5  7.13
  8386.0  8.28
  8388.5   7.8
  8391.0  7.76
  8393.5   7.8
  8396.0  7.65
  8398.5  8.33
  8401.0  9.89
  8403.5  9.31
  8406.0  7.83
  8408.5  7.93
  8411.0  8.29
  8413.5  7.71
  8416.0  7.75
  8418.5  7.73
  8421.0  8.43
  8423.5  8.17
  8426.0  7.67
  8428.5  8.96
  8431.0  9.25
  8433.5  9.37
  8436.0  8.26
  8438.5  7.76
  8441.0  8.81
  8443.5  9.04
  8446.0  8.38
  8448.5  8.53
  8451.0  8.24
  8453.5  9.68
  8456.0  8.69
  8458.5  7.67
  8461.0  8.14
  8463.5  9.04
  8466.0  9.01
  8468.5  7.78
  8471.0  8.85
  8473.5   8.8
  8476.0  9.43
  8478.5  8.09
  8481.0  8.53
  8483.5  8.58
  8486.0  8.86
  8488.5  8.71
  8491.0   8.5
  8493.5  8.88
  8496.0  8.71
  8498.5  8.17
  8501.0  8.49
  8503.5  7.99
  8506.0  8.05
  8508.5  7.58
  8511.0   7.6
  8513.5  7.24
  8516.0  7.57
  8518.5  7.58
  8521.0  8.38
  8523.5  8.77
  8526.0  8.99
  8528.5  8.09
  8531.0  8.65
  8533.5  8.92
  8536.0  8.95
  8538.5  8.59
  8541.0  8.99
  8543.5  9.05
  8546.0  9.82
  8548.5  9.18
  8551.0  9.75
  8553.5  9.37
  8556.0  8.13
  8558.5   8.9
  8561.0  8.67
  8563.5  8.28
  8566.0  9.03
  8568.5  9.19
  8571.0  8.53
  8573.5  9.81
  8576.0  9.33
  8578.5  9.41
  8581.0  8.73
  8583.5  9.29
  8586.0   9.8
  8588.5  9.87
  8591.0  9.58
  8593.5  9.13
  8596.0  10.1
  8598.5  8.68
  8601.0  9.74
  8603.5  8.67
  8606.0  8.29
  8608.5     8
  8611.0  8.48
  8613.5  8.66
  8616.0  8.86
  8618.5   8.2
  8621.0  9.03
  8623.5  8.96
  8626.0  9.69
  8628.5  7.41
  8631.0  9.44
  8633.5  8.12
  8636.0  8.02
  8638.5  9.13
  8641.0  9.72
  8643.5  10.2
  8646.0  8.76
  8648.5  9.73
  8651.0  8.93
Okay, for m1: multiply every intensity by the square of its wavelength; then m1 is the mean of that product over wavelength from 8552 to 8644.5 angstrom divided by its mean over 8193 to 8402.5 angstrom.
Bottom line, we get 1.22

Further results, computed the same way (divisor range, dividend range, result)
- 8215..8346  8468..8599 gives 1.15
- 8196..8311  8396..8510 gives 1.09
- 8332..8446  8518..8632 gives 1.20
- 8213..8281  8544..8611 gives 1.20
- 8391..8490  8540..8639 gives 1.10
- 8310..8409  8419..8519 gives 1.14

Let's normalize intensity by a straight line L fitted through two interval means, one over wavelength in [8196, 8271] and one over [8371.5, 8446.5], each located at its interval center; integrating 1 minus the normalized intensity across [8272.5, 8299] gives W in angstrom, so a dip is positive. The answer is 0.52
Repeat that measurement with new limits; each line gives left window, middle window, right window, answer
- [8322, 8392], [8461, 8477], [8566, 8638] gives -1.3 angstrom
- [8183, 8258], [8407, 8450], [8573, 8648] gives 1.5 angstrom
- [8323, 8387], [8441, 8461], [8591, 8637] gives -1.9 angstrom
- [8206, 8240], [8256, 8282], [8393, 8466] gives -0.4 angstrom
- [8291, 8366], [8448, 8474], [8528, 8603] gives -0.4 angstrom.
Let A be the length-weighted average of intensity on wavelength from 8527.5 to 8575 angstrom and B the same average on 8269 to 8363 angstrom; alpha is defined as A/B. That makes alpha 1.16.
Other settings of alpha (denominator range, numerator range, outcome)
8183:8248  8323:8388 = 0.88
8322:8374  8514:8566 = 1.20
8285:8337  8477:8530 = 1.04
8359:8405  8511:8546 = 1.11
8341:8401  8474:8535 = 1.16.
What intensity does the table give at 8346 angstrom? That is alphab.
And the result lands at 7.43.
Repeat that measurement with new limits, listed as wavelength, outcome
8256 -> 7.79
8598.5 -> 8.68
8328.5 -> 7.61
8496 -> 8.71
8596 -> 10.1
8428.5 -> 8.96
